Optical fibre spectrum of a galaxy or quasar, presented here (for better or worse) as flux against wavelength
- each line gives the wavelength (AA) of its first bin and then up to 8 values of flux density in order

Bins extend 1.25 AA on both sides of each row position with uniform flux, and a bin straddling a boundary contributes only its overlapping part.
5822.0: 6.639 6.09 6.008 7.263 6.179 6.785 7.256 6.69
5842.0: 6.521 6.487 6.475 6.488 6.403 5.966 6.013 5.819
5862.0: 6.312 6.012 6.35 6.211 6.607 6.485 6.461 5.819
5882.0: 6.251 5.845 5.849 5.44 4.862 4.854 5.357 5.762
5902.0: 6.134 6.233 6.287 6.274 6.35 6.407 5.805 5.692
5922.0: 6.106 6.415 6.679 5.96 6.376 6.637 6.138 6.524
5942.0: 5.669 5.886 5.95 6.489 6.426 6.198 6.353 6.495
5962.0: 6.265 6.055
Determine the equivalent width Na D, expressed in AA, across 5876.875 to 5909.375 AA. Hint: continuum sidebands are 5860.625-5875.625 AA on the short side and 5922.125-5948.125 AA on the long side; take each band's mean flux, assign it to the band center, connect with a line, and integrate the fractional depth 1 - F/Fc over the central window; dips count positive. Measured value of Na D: 2.6 AA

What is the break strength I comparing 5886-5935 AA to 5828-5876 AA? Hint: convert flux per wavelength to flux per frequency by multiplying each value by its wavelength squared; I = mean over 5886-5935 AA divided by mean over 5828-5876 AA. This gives 0.95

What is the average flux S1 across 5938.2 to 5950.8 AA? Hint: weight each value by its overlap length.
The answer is 6.11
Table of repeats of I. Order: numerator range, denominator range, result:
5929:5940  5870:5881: 1.02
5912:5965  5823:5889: 1.01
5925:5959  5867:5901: 1.09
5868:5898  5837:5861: 0.93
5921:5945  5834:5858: 0.99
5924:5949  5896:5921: 1.04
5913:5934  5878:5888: 1.06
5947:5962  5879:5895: 1.16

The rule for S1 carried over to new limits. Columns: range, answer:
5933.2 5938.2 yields 6.39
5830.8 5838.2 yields 6.74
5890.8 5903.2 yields 5.39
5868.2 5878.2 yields 6.44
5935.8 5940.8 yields 6.33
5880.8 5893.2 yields 5.65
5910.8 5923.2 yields 6.07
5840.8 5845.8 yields 6.5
